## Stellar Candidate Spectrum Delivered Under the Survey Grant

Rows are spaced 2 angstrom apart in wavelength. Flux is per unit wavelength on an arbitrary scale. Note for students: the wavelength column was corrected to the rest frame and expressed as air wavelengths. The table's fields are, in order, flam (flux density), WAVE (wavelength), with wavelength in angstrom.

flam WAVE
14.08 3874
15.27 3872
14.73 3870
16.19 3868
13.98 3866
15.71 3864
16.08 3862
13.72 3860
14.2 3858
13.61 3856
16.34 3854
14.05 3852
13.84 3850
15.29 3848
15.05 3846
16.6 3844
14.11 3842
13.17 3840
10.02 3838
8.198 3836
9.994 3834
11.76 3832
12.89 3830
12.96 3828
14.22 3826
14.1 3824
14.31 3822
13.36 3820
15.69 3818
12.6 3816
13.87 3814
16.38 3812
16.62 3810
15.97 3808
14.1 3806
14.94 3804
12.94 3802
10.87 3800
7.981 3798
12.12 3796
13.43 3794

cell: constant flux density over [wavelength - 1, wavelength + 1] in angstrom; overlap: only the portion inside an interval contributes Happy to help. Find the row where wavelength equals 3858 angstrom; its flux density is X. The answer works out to 14.2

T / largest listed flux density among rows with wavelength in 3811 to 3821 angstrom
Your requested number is 16.38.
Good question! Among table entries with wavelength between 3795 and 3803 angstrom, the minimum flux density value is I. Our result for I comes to 7.981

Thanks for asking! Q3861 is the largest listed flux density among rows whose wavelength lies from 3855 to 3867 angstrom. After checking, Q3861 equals 16.08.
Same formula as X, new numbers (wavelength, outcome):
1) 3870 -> 14.73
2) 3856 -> 13.61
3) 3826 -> 14.22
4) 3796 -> 12.12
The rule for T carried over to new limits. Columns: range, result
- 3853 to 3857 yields 16.34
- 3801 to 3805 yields 14.94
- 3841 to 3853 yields 16.6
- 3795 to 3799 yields 12.12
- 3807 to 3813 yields 16.62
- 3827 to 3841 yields 13.17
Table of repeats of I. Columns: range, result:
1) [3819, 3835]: 9.994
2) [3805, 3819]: 12.6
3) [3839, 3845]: 13.17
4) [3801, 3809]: 12.94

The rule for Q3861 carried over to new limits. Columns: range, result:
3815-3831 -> 15.69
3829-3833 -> 12.89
